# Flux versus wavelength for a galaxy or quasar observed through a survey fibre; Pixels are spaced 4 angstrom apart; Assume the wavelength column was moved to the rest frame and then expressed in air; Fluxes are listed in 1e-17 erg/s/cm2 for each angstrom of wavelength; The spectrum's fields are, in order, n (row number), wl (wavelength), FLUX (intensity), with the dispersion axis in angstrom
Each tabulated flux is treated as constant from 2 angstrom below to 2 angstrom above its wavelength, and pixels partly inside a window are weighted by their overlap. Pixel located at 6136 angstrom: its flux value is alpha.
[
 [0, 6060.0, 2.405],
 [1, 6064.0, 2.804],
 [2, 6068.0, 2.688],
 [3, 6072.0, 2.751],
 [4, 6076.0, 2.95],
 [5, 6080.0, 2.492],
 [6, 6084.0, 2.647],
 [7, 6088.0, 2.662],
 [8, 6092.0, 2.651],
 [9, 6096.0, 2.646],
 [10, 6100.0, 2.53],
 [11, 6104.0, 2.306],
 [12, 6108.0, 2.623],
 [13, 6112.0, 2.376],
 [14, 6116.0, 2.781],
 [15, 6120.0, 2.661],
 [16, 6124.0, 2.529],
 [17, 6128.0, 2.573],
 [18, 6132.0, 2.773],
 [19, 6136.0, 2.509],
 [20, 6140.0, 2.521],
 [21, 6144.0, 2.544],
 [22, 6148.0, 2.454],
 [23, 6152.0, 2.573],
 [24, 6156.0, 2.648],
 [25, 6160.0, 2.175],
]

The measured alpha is 2.509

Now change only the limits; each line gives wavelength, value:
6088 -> 2.662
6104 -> 2.306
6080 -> 2.492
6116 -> 2.781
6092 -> 2.651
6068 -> 2.688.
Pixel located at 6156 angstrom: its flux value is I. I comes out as 2.648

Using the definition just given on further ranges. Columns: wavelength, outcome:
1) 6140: 2.521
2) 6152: 2.573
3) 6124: 2.529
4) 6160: 2.175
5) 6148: 2.454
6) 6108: 2.623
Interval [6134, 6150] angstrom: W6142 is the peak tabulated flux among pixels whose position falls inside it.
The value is 2.544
